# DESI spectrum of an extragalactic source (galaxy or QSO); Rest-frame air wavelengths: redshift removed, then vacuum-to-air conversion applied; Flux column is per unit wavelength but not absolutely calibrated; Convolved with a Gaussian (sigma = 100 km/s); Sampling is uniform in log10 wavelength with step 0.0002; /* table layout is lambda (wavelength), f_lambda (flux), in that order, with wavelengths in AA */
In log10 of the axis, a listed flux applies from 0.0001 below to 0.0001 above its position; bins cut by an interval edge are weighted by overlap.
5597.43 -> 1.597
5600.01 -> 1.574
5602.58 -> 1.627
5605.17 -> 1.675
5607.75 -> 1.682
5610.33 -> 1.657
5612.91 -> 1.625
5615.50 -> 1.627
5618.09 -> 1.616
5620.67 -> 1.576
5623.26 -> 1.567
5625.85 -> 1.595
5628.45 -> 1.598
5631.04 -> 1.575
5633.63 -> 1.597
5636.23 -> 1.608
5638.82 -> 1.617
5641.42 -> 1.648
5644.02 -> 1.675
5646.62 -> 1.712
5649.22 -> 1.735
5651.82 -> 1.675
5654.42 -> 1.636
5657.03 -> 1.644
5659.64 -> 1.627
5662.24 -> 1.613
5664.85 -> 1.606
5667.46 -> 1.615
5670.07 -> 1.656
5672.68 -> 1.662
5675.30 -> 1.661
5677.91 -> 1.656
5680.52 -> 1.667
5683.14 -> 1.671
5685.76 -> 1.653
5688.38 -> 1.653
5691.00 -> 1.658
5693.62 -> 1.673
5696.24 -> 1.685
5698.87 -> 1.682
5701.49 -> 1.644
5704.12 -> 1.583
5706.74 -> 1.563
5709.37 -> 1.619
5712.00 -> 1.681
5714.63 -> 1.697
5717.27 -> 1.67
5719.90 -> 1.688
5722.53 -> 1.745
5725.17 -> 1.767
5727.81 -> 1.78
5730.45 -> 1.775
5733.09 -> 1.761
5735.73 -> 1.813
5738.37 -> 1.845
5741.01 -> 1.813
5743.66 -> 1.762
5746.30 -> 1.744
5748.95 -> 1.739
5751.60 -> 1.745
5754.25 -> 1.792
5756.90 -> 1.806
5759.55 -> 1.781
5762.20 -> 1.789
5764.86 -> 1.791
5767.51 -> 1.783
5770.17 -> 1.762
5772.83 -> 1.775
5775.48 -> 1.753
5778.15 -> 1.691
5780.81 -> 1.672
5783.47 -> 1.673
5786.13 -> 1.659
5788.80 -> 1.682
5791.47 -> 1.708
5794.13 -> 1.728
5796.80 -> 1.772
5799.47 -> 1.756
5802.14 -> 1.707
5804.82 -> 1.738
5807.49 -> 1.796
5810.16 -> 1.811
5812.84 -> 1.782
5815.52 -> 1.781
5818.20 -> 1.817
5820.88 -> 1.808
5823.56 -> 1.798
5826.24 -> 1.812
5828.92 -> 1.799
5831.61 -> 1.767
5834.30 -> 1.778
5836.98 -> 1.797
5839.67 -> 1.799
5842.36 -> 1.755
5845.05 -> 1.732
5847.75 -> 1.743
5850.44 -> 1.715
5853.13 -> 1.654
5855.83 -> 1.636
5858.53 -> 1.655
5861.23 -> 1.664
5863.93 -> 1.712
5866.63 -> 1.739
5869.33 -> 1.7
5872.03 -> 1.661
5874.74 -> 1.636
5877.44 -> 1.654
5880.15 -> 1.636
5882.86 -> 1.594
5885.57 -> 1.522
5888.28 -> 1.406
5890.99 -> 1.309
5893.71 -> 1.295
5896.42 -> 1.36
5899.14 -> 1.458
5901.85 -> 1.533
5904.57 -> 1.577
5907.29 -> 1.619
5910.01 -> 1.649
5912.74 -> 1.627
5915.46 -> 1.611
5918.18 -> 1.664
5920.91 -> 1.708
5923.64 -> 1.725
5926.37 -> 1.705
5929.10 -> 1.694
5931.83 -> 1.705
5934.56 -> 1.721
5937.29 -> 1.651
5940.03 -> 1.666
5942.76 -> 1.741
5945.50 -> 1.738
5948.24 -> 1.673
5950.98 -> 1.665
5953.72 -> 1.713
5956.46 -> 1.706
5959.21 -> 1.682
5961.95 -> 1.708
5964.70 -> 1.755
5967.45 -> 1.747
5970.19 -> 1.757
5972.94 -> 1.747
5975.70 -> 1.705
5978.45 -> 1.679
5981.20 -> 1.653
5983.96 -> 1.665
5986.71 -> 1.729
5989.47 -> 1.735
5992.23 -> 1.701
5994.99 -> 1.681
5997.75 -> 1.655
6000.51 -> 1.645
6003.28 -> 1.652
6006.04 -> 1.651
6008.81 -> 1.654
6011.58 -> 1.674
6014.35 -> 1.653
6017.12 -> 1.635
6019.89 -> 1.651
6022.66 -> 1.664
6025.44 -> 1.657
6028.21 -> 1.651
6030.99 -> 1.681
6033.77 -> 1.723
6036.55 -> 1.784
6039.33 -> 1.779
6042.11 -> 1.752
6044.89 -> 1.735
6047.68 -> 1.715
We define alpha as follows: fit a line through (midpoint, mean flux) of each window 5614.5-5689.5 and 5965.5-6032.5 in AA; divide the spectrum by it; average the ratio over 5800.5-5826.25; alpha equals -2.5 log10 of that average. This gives -0.08 mag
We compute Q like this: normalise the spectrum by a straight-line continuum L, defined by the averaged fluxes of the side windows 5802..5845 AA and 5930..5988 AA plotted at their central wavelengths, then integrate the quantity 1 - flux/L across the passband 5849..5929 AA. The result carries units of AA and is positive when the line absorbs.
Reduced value 6.59 AA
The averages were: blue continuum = 1.78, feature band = 1.6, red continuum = 1.71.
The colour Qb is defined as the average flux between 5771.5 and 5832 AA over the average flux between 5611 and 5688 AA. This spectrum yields 1.1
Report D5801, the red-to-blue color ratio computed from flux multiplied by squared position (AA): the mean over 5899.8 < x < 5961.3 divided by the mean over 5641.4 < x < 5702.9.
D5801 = 1.1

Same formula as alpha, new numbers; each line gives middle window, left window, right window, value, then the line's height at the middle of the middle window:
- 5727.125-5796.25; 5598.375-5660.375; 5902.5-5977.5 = -0.063 mag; 1.66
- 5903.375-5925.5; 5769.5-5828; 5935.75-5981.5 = 0.045 mag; 1.72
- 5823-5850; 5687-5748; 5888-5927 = -0.106 mag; 1.61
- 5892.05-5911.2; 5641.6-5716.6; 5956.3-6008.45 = 0.130 mag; 1.68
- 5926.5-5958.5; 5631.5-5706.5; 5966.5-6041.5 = -0.010 mag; 1.68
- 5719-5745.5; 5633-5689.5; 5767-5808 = -0.052 mag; 1.69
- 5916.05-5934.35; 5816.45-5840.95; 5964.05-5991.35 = 0.030 mag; 1.74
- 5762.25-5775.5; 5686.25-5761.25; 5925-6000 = -0.037 mag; 1.72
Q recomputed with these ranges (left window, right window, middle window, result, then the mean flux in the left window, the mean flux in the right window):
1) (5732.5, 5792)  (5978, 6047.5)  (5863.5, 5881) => 0.5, 1.75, 1.69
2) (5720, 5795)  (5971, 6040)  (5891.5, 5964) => 3.0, 1.75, 1.68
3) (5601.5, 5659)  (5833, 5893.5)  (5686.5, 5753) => -2.8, 1.63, 1.65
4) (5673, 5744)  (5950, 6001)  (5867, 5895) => 2.5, 1.7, 1.7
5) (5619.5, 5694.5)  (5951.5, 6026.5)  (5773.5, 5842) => -3.9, 1.64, 1.69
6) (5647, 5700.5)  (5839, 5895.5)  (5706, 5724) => -0.2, 1.66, 1.62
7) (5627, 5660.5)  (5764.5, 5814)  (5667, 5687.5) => 0.1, 1.64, 1.74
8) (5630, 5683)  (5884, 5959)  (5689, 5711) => 0.0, 1.65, 1.61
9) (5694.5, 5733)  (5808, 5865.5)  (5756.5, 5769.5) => -0.6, 1.69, 1.75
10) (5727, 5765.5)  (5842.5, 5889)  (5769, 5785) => 0.3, 1.78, 1.66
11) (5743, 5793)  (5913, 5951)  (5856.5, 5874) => 0.3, 1.74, 1.69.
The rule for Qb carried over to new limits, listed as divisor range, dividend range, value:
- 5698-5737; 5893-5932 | 0.94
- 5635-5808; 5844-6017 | 0.97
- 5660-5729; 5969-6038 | 1.01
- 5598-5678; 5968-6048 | 1.04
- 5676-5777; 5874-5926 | 0.91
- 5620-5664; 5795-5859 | 1.08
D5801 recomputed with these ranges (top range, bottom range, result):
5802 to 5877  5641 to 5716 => 1.11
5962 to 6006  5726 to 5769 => 1.03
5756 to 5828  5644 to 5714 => 1.11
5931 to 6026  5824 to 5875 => 1.02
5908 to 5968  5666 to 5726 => 1.11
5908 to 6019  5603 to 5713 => 1.14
